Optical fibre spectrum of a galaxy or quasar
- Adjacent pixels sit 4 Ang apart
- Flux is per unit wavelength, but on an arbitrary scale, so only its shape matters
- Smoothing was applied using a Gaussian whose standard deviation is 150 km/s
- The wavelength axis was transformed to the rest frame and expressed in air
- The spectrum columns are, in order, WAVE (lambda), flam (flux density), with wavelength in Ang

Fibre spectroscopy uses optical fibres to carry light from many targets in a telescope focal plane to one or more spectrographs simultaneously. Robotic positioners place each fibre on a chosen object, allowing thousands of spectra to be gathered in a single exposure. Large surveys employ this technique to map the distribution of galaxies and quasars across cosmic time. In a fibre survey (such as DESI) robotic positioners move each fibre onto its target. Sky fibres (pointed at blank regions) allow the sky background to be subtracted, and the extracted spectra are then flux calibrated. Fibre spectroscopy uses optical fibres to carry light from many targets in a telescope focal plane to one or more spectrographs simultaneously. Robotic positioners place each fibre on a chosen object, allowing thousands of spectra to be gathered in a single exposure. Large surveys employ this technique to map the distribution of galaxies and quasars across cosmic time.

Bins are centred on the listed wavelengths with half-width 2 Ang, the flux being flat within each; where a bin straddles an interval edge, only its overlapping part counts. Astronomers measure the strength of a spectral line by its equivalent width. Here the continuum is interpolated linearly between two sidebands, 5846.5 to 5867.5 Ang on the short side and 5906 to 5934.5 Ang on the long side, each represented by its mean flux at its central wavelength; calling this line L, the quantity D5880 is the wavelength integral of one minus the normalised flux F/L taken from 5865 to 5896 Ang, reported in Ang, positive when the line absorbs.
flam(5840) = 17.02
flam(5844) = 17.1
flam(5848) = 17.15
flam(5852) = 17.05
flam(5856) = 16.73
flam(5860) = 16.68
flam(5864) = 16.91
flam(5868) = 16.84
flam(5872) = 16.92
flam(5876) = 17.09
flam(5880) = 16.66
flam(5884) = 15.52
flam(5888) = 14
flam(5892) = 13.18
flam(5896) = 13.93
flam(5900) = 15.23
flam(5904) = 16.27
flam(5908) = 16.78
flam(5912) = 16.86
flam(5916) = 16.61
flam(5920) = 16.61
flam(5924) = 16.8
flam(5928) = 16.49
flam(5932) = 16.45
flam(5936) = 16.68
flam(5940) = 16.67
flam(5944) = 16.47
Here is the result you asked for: 2.1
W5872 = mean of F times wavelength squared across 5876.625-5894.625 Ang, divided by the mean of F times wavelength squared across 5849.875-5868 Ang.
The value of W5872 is 0.9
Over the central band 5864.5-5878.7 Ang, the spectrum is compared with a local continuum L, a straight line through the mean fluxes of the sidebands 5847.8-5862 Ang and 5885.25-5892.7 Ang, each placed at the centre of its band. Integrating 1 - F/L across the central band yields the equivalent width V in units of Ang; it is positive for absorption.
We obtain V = -1.4 Ang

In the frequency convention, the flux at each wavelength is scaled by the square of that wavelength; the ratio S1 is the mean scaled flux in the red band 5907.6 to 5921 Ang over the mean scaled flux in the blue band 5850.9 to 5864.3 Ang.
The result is 1.0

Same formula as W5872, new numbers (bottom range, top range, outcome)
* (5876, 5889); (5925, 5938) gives 1.07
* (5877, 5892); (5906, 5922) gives 1.11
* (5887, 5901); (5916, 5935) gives 1.20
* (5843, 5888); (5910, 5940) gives 1.02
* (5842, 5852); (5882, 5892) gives 0.86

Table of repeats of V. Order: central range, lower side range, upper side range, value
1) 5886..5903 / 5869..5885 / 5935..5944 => 2.5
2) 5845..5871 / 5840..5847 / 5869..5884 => 0.0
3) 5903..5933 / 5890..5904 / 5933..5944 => -2.1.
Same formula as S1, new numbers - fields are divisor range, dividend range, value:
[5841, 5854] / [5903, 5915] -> 1.00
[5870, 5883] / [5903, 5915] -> 1.00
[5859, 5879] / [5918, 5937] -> 1.00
